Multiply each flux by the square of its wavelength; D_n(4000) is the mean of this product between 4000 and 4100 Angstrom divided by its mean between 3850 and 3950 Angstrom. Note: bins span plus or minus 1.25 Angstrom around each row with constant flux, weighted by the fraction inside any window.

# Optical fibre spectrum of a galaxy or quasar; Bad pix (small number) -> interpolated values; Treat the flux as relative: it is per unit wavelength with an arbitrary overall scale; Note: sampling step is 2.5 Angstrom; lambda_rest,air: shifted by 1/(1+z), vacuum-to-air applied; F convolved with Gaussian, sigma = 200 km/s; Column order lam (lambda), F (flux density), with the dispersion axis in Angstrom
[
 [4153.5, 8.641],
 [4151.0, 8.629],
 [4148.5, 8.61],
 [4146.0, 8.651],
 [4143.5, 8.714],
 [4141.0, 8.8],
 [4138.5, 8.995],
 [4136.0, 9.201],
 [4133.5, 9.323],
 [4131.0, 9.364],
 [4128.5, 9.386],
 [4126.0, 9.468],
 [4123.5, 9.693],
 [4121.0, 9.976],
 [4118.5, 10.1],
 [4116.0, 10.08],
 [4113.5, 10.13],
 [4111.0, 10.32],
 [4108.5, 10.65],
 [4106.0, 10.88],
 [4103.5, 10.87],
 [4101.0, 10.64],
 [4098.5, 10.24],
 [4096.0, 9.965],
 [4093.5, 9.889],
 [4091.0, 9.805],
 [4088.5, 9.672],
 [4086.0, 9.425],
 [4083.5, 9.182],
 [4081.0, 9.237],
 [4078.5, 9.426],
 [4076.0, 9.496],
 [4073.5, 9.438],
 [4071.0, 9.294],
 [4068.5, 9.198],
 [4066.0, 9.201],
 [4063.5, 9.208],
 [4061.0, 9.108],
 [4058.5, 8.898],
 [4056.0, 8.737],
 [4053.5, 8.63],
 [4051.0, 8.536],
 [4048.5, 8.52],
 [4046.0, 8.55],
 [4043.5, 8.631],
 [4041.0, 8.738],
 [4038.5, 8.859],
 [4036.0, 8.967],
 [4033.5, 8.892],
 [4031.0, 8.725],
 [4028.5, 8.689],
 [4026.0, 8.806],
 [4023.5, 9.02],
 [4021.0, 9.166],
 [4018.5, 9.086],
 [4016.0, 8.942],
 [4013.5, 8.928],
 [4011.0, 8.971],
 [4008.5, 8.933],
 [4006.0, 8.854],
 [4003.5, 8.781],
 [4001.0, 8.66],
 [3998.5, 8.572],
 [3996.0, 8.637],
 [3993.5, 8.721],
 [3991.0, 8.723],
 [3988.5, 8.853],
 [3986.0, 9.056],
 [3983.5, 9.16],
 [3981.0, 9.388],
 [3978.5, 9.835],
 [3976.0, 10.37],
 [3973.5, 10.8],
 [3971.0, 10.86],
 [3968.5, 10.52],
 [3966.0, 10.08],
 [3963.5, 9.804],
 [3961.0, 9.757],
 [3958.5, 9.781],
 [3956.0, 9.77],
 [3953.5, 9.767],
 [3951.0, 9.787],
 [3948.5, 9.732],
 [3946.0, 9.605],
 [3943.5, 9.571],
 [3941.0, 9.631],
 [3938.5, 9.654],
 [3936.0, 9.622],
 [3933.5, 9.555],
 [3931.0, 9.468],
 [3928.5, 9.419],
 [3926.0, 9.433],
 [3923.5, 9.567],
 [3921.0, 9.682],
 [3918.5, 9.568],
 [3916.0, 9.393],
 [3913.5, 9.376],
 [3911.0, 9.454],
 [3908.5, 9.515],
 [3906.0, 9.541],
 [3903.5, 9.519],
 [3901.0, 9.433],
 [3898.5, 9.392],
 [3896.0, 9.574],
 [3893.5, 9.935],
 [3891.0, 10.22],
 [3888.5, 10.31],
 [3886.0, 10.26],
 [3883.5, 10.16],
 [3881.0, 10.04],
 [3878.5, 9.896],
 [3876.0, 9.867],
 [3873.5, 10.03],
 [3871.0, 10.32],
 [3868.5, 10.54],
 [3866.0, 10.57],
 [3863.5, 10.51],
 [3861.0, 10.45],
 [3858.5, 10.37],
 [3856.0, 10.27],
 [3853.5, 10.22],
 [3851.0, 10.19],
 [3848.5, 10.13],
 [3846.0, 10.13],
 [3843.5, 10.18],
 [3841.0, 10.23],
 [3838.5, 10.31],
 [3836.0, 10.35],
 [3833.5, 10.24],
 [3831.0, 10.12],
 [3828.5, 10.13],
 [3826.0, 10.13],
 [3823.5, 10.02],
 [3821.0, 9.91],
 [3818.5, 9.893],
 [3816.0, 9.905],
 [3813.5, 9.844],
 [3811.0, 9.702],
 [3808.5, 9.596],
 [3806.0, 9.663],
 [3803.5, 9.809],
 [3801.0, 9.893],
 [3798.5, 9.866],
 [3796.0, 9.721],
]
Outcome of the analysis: 1.00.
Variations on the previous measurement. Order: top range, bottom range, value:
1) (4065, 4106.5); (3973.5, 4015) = 1.12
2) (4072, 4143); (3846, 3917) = 1.09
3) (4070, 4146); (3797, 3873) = 1.10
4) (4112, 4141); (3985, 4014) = 1.16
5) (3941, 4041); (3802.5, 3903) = 0.99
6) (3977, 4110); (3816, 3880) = 1.00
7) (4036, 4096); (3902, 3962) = 1.02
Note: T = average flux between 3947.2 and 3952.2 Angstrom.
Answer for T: 9.76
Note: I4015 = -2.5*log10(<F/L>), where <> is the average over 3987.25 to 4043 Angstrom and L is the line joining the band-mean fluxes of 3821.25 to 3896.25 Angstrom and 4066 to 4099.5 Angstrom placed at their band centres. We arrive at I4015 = 0.11 mag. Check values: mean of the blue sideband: 10.2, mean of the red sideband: 9.54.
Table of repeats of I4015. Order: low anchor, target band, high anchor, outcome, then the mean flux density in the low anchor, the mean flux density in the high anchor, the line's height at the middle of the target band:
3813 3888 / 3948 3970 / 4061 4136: 0.01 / 10.2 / 9.76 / 9.99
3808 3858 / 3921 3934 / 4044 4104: 0.03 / 10.1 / 9.35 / 9.8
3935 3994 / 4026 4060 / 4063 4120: 0.13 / 9.71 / 9.85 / 9.8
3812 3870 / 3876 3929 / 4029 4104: 0.03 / 10.2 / 9.24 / 9.94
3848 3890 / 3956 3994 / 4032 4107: 0.00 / 10.2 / 9.33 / 9.76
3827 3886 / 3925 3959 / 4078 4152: 0.05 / 10.2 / 9.65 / 10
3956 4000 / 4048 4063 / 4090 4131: 0.13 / 9.58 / 10.1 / 9.89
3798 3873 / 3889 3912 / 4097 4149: 0.04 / 10.1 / 9.74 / 10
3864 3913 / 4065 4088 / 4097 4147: 0.05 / 9.93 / 9.78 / 9.81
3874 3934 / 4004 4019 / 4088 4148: 0.09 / 9.7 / 9.77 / 9.73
